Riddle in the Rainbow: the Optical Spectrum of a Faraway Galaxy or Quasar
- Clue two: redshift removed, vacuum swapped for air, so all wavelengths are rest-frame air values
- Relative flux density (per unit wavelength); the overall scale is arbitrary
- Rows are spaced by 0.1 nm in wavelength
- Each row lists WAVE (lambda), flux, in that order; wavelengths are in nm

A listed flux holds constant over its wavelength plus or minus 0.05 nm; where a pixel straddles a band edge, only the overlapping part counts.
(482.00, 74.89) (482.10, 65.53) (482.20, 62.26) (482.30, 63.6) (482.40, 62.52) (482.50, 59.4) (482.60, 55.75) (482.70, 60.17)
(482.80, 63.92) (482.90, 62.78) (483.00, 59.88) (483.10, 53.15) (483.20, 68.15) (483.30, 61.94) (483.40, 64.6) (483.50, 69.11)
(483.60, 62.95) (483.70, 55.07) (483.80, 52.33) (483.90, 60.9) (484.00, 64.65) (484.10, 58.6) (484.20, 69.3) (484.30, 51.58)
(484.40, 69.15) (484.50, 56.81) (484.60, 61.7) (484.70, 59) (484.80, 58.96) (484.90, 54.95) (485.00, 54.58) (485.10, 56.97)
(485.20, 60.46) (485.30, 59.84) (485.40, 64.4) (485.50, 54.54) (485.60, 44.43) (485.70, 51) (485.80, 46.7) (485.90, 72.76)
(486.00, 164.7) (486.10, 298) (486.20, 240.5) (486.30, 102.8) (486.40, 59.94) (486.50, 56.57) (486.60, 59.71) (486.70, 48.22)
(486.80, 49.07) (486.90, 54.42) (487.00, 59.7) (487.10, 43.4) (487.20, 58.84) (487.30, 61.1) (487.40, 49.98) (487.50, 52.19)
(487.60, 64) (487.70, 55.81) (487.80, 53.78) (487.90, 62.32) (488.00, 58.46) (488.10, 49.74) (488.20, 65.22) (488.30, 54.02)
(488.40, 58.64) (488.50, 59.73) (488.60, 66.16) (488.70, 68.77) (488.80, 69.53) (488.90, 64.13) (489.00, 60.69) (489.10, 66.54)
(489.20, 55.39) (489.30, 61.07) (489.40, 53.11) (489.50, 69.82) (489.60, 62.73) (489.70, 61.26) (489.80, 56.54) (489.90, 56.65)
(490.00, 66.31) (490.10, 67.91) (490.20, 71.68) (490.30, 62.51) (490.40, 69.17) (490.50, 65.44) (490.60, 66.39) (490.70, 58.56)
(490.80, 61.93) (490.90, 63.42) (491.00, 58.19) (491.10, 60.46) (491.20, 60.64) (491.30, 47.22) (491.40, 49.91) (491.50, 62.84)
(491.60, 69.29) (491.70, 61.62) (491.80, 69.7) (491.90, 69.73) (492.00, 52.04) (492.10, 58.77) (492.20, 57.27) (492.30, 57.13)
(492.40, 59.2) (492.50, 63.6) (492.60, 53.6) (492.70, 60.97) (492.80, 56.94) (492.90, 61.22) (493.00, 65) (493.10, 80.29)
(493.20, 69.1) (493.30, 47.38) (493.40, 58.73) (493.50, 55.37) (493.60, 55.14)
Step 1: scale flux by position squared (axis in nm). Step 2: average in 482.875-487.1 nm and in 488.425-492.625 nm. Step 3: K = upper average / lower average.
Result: 0.88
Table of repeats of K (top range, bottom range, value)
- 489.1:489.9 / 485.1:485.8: 1.11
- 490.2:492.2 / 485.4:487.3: 0.73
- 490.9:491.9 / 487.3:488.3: 1.08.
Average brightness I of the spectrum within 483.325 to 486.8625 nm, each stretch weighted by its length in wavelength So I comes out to 74.5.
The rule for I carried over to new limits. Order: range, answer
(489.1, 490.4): 62.5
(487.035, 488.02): 56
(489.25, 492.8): 61.3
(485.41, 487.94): 78.4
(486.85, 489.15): 59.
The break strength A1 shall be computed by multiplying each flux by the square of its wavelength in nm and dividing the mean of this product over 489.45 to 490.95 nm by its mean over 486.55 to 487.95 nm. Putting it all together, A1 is 1.2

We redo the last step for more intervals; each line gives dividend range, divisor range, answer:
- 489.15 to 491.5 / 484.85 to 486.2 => 0.70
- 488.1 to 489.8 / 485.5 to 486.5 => 0.55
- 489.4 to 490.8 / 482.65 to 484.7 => 1.07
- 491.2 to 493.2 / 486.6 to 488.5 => 1.12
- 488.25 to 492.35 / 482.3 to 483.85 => 1.05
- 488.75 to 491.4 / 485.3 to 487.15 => 0.73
